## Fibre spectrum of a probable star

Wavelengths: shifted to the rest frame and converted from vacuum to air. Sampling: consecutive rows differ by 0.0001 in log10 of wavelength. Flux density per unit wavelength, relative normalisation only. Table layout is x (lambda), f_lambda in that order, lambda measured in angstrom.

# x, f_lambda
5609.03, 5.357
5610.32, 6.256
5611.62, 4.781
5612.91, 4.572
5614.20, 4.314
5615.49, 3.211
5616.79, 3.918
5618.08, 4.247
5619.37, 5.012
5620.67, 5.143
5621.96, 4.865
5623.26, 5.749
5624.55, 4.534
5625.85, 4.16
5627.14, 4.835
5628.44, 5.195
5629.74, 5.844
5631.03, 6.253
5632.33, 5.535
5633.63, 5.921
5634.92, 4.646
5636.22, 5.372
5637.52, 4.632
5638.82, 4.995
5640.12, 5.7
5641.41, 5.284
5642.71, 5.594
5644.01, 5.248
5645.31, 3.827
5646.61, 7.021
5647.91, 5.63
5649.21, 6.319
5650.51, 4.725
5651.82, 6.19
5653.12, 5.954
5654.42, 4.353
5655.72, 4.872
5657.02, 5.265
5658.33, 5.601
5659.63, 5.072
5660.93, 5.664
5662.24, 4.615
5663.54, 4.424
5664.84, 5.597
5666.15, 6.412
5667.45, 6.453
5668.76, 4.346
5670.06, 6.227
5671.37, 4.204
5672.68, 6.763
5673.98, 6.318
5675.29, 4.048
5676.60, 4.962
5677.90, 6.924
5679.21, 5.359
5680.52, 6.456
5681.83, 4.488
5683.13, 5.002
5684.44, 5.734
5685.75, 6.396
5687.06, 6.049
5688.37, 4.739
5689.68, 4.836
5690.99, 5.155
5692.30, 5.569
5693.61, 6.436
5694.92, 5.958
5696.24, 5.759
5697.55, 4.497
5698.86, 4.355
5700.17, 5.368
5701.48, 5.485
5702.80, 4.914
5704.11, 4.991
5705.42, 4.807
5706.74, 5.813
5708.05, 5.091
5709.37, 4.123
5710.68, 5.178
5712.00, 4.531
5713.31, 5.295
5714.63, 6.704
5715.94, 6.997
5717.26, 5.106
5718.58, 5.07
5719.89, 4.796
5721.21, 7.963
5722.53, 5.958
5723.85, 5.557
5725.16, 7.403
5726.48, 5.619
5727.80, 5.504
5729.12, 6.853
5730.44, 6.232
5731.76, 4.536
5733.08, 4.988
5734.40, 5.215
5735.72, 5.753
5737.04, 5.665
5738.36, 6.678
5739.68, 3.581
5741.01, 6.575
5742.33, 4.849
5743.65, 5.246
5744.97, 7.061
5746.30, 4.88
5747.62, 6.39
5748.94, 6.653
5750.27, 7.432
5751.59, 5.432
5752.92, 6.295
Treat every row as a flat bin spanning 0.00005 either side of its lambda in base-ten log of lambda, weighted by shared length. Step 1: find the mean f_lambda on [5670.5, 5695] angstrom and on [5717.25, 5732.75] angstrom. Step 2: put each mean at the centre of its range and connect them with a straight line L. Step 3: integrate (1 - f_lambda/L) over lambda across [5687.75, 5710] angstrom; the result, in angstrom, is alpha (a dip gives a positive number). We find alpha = 1.98 angstrom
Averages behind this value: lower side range 5.54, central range 5.17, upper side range 5.9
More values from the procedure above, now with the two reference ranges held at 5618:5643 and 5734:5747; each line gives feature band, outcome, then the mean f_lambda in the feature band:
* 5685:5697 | -0.6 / 5.64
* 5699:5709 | 0.6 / 5.13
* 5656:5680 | -0.6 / 5.45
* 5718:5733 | -1.1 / 5.92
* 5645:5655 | -0.6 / 5.57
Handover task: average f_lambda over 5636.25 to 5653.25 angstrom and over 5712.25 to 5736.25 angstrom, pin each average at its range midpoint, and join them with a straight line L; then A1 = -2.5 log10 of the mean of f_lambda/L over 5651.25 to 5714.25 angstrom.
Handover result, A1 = 0.06 mag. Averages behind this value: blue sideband 5.45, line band 5.35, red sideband 5.84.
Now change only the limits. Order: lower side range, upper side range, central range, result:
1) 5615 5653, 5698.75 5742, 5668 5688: -0.04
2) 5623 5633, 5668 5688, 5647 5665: 0.02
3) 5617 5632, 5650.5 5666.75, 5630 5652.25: -0.06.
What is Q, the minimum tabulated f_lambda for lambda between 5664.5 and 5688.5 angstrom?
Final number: 4.048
